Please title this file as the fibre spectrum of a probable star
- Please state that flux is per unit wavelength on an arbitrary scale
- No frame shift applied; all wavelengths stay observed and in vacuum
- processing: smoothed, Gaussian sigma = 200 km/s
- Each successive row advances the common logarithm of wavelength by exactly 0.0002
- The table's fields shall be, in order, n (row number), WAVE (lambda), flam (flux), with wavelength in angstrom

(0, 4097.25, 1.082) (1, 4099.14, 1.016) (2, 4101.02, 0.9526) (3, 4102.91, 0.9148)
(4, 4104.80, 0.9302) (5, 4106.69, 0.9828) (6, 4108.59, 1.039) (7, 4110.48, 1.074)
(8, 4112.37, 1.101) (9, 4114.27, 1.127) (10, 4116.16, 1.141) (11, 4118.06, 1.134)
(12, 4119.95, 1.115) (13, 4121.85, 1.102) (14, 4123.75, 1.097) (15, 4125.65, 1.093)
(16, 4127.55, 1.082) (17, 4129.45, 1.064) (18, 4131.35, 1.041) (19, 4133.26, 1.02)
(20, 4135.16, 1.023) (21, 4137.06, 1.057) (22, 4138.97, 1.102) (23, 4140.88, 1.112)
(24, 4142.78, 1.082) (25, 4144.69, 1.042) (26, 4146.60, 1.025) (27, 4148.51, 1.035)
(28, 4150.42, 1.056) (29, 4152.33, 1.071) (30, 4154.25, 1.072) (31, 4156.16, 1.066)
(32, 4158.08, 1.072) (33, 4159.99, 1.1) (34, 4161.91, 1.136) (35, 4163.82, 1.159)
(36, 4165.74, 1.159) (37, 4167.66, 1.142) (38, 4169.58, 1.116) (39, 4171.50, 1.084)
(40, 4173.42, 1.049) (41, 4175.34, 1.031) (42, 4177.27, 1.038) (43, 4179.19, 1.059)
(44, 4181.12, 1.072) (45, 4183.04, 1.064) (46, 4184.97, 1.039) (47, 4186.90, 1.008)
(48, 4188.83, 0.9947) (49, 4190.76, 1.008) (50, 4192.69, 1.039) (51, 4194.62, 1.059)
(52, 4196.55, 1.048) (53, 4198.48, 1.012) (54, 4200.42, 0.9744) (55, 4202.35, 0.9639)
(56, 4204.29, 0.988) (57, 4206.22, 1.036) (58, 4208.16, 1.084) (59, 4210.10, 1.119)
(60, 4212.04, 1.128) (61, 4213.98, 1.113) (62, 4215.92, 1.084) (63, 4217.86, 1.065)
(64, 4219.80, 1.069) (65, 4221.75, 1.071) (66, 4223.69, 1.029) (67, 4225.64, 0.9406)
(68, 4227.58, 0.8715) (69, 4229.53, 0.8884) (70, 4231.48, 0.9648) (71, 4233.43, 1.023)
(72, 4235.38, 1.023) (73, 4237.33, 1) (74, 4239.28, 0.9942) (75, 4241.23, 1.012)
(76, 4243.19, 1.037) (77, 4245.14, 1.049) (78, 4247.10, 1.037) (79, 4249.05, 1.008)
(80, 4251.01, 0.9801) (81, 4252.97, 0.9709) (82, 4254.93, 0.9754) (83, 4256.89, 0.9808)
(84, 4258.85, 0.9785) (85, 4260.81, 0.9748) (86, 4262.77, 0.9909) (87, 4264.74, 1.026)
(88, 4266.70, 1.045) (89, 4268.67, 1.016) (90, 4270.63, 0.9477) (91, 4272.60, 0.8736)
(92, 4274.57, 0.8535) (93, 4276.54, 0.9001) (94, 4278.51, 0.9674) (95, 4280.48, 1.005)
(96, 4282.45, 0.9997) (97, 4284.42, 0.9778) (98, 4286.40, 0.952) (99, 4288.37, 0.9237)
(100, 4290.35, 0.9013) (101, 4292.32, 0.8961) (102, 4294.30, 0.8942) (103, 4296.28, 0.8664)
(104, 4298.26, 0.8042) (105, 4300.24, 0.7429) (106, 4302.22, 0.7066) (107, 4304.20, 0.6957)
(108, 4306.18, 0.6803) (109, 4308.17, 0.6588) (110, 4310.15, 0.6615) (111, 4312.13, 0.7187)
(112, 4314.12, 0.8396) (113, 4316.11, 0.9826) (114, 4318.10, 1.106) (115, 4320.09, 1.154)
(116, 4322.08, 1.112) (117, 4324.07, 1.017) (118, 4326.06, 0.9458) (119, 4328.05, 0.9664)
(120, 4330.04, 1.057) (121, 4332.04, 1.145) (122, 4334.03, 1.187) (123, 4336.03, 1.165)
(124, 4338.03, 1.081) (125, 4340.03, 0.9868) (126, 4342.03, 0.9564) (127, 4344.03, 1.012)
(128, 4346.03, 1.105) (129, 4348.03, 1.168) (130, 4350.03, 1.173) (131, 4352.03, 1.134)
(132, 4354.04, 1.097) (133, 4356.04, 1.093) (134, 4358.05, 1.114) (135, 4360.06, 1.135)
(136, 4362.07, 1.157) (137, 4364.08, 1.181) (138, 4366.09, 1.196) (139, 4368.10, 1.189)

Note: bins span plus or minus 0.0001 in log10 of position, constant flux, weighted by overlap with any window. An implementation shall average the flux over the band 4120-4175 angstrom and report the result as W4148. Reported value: 1.08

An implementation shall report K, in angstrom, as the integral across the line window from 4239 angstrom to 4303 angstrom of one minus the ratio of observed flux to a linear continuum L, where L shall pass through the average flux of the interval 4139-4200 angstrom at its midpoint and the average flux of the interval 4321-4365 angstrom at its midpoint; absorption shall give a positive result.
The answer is 7.81 angstrom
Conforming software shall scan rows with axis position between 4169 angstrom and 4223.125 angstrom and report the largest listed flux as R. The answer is 1.128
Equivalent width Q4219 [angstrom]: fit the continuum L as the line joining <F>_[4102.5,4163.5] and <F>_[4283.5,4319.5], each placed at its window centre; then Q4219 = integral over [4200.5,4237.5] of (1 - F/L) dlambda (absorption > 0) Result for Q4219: -2.9 angstrom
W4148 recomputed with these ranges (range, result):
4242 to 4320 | 0.916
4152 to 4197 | 1.07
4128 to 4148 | 1.06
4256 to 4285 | 0.969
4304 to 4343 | 0.961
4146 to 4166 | 1.09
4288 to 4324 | 0.855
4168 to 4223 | 1.05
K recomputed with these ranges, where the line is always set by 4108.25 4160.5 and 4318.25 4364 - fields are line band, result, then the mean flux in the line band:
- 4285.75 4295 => 1.5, 0.913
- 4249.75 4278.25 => 3.2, 0.965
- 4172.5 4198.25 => 1.0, 1.04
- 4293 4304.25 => 3.0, 0.795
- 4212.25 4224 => 0.1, 1.08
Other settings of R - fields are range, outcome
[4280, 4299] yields 1.005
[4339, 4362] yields 1.173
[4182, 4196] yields 1.064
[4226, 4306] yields 1.049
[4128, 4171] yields 1.159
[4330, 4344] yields 1.187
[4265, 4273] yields 1.045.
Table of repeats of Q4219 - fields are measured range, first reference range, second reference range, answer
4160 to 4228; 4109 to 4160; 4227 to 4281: -1.76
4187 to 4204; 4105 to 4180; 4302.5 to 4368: 0.82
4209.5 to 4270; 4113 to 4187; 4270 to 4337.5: -1.60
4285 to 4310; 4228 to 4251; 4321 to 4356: 5.67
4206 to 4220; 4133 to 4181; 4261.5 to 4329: -1.15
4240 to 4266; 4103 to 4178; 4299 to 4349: -0.04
